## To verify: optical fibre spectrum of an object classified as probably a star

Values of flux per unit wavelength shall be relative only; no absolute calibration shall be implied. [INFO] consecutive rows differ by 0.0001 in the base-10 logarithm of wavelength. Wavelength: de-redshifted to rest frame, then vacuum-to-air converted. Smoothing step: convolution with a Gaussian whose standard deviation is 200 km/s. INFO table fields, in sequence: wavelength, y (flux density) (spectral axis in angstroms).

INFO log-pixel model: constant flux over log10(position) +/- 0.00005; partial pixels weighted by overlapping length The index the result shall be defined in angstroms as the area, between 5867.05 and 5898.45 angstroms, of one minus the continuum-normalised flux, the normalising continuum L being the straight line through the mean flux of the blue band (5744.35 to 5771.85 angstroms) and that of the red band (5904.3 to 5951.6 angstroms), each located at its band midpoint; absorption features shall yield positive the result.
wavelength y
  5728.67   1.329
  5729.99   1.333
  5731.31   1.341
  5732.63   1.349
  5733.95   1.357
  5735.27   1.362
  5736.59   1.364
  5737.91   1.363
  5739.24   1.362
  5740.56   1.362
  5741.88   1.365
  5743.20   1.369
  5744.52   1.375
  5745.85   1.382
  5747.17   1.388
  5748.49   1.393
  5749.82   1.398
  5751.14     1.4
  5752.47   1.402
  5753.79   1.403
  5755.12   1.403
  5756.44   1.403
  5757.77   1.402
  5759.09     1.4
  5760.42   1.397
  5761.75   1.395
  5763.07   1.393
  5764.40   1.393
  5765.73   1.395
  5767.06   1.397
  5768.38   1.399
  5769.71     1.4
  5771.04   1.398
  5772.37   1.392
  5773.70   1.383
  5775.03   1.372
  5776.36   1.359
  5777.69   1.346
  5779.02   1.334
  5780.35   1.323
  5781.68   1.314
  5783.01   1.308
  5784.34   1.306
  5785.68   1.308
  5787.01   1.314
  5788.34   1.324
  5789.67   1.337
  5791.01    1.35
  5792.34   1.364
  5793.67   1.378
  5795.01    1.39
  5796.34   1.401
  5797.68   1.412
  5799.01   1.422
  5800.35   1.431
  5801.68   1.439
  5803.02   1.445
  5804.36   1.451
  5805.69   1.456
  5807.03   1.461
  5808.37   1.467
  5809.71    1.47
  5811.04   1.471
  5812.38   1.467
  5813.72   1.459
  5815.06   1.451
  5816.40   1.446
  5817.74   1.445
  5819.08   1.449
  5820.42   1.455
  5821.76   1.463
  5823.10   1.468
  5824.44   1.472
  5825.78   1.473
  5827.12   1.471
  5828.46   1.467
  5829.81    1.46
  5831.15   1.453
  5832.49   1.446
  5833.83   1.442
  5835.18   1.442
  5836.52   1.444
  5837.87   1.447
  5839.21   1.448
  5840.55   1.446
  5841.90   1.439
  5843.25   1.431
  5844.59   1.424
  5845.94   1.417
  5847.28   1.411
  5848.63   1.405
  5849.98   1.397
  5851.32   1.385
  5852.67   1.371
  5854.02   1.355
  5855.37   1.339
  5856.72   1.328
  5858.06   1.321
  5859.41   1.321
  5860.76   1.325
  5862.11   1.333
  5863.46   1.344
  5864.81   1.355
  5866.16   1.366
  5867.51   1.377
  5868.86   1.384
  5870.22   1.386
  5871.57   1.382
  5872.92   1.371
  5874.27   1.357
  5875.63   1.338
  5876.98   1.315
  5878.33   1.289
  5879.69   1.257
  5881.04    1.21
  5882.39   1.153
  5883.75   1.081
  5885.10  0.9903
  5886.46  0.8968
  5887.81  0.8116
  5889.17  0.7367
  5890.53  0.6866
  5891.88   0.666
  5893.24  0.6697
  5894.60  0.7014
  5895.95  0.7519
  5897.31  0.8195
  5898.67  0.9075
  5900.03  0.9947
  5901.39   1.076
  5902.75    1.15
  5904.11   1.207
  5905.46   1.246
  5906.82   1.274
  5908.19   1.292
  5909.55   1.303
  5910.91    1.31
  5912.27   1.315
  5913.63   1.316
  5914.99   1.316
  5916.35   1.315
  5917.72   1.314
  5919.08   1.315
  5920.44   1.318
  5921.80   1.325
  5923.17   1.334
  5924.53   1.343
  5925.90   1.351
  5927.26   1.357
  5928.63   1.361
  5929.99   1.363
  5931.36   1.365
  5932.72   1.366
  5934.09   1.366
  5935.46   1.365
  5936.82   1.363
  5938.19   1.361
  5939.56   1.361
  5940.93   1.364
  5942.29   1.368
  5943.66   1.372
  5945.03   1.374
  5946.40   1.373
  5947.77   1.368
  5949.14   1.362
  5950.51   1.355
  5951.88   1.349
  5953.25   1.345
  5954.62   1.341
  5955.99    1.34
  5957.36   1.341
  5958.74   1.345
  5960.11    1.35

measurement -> 6.7 angstroms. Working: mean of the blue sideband 1.4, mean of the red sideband 1.34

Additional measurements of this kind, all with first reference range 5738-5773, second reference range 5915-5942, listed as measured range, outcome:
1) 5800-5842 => -2.47 angstroms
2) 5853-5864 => 0.25 angstroms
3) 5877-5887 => 1.61 angstroms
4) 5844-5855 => -0.22 angstroms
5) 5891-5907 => 4.87 angstroms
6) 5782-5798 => 0.40 angstroms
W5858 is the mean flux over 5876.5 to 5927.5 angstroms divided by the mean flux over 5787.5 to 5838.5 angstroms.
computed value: 0.8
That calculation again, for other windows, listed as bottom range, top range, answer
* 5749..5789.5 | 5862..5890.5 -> 0.88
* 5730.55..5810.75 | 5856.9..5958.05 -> 0.90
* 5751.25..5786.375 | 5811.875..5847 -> 1.06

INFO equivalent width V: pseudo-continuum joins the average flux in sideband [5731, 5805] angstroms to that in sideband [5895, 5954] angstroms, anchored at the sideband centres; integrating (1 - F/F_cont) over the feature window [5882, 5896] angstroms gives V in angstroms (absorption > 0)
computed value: 5.10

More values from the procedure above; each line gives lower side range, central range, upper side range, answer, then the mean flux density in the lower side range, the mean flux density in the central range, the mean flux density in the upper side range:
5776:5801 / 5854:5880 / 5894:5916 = -3.1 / 1.35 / 1.34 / 1.13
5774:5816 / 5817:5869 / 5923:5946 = -1.1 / 1.39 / 1.41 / 1.36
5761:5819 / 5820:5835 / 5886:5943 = -1.5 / 1.4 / 1.46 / 1.18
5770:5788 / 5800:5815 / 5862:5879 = -1.2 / 1.34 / 1.46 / 1.35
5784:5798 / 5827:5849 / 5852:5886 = -2.0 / 1.35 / 1.44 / 1.3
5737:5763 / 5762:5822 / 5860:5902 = -4.8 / 1.39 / 1.4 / 1.11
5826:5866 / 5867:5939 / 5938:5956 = 9.7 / 1.4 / 1.19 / 1.36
